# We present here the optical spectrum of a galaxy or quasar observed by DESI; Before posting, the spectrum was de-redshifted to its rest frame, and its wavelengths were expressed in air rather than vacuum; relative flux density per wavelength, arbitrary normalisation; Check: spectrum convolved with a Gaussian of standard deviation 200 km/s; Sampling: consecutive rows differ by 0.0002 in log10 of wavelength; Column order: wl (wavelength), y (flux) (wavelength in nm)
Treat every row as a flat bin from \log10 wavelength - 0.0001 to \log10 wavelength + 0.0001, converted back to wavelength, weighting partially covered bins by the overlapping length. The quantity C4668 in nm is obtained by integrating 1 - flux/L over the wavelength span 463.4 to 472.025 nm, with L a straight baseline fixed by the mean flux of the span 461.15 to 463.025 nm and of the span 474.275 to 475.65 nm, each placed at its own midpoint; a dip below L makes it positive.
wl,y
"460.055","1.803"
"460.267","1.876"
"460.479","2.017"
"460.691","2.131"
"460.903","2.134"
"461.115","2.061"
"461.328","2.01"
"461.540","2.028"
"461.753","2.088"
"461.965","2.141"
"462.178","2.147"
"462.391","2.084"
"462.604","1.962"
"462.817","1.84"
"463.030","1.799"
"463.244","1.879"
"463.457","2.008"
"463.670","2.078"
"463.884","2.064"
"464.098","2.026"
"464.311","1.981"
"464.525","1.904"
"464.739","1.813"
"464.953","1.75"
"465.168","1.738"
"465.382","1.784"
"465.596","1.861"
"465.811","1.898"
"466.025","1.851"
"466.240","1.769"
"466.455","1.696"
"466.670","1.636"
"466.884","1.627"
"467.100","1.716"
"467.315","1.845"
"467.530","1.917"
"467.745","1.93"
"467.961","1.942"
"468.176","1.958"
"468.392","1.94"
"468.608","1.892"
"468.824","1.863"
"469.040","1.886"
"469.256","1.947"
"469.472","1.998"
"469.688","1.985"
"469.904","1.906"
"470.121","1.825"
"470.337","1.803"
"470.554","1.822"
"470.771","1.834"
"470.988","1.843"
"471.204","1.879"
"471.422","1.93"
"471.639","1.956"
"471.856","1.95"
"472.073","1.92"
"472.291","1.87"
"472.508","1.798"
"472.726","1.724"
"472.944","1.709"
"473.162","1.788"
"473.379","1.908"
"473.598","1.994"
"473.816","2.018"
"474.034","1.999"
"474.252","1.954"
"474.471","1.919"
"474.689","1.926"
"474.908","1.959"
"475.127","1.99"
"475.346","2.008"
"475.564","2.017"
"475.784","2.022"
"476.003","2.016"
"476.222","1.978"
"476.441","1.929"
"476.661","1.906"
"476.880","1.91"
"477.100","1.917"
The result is 0.54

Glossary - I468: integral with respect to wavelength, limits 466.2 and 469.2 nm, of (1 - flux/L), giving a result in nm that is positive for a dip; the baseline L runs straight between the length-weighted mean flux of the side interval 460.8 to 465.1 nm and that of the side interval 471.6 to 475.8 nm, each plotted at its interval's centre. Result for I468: 0.19 nm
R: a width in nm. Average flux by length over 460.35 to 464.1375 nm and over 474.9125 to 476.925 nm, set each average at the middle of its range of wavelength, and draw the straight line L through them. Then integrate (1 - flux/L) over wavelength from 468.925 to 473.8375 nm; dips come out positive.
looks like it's 0.28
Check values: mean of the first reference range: 2.03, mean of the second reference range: 1.98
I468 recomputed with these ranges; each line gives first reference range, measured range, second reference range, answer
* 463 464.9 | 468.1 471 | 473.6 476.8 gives 0.10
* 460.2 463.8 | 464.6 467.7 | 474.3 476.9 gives 0.34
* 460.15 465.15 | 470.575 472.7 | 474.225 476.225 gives 0.11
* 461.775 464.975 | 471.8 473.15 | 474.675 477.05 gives 0.10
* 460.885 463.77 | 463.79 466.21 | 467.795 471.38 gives 0.12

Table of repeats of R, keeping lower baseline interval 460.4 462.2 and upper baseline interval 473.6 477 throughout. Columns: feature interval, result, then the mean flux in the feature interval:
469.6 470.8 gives 0.09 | 1.86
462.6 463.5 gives 0.08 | 1.88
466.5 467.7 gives 0.17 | 1.76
